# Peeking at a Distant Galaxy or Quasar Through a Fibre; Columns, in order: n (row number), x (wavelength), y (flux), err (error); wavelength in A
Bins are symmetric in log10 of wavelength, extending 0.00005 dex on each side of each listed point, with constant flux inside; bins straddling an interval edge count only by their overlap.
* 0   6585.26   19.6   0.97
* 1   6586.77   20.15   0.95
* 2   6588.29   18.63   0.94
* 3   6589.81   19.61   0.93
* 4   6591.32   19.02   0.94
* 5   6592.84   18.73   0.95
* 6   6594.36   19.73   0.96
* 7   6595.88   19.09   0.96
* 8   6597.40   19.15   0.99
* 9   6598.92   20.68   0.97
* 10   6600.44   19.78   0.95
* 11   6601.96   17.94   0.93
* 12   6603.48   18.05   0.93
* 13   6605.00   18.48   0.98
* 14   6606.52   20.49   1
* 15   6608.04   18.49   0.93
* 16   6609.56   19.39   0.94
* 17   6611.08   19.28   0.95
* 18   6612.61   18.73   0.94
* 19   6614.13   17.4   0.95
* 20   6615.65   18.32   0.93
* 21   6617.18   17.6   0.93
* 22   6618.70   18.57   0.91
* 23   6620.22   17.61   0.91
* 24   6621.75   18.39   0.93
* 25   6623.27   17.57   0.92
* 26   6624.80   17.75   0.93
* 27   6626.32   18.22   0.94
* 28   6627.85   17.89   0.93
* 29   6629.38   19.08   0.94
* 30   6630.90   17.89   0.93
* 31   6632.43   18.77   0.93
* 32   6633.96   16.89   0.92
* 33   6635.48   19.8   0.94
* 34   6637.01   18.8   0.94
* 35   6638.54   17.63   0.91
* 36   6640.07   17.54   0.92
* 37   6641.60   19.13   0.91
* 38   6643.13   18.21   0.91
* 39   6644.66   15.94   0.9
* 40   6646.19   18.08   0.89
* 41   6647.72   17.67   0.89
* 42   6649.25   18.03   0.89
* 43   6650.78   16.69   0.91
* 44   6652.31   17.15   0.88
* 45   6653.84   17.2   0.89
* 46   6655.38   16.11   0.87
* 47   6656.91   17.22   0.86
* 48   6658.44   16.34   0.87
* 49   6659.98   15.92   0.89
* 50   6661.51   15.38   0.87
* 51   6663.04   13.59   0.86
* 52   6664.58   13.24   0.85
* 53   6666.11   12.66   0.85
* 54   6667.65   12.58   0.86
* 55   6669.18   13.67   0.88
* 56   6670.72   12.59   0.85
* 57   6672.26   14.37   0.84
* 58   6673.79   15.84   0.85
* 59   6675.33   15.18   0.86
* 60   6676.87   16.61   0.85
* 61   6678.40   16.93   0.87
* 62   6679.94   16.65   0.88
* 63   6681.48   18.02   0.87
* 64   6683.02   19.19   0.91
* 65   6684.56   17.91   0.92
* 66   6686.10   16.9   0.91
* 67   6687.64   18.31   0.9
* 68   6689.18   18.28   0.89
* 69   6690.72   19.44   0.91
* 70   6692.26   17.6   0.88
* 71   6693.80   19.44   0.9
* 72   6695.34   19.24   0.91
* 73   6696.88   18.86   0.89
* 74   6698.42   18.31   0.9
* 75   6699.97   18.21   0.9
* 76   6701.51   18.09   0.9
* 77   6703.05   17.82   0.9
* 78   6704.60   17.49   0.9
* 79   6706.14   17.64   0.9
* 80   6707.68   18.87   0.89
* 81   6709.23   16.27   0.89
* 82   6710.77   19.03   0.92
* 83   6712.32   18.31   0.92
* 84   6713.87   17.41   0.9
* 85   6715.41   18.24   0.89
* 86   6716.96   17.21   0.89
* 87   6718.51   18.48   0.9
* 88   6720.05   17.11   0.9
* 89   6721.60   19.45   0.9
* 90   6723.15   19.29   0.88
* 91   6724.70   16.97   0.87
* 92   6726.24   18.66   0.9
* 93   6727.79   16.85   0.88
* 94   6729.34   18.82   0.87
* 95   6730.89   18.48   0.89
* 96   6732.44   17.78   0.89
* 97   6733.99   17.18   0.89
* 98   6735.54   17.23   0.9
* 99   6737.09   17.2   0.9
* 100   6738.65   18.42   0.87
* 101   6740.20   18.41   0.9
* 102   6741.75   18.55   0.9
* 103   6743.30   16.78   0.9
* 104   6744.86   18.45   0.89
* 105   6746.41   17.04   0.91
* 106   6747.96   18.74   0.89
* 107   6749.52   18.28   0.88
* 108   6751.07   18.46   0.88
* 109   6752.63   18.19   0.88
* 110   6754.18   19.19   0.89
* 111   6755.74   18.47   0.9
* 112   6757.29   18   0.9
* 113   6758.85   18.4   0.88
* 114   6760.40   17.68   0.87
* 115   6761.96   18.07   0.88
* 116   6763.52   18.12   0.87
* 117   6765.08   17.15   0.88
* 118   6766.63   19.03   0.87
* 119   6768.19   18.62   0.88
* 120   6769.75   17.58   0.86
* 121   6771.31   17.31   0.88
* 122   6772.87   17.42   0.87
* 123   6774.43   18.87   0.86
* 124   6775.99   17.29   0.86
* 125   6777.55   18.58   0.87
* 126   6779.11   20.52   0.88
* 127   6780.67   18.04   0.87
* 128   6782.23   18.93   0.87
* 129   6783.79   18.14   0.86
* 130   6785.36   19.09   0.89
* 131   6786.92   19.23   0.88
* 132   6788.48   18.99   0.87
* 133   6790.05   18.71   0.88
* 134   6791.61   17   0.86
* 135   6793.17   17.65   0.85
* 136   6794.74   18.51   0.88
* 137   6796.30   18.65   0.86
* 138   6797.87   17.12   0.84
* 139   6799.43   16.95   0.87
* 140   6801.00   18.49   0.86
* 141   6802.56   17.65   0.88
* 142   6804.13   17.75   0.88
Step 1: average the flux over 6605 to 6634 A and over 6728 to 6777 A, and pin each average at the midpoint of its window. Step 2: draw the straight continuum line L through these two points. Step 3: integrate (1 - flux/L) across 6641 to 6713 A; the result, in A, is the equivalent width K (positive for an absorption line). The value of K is 5.1 A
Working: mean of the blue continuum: 18.4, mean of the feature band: 16.9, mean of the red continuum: 18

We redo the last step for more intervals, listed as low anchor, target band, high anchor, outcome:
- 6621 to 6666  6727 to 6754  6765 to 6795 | 0.1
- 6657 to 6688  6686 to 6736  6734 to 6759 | -3.7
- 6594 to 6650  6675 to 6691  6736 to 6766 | 0.6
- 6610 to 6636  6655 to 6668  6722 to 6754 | 2.4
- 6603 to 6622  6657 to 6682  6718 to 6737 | 4.5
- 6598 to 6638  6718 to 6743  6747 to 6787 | 0.5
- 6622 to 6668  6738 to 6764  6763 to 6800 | -0.3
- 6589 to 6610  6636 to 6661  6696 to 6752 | 1.8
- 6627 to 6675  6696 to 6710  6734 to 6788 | -0.5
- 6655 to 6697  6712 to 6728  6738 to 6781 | -0.7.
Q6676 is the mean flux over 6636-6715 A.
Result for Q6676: 17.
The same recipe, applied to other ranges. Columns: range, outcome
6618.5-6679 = 16.7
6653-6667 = 15.3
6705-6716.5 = 17.9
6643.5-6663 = 16.7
